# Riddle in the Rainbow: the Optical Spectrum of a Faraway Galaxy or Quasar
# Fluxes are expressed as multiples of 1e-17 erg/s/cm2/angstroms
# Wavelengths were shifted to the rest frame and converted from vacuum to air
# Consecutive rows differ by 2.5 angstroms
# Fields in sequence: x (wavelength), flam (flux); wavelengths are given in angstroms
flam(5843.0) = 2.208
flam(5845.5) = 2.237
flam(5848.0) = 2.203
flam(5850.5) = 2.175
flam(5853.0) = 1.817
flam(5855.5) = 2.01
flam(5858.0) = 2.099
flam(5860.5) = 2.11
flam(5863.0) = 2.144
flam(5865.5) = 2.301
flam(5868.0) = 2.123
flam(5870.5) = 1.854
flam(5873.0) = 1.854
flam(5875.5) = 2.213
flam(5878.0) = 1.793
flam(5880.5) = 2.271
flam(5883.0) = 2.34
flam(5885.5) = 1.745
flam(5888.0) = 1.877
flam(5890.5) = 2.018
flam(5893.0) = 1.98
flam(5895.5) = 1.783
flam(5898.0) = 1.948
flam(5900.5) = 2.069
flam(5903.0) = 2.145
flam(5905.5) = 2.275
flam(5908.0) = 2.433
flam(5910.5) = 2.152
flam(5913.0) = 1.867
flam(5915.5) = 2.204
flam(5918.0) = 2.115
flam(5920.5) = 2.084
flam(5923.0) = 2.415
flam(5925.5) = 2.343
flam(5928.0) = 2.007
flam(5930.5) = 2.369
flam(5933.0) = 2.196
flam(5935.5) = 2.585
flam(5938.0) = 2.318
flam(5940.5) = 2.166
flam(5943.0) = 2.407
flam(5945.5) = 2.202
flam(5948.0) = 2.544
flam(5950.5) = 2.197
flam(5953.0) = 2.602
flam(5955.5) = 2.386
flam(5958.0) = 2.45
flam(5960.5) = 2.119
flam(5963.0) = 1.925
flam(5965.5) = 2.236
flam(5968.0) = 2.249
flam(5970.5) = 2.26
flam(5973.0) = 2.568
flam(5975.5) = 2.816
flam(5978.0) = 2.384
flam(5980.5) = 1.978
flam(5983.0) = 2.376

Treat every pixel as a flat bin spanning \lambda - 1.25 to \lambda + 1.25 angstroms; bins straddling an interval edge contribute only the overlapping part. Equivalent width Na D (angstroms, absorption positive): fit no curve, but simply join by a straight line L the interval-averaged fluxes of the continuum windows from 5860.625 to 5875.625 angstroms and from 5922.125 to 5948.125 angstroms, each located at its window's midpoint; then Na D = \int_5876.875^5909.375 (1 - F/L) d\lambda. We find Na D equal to 1.7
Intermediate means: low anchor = 2.07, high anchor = 2.31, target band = 2.05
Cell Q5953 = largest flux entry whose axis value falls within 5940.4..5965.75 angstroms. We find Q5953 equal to 2.602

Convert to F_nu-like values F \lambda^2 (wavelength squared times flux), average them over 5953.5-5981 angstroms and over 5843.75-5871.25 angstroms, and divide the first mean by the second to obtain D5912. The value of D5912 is 1.1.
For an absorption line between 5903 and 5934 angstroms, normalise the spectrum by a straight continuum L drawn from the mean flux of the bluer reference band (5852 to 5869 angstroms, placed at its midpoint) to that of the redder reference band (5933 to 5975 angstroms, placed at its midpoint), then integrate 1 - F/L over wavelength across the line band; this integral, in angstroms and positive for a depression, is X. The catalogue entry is 0.5 angstroms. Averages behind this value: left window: 2.09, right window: 2.33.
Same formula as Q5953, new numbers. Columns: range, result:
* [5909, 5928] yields 2.415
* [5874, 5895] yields 2.34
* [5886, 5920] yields 2.433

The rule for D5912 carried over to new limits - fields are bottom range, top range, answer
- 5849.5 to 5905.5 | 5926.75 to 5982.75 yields 1.17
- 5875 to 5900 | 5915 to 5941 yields 1.15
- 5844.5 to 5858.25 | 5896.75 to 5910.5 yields 1.06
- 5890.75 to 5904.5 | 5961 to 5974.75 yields 1.16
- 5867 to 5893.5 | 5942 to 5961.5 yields 1.21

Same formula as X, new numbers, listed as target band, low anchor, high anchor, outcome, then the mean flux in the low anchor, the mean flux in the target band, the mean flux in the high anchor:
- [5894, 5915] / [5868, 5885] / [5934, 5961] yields 0.8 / 2.05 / 2.09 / 2.37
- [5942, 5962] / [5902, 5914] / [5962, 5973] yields -1.3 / 2.18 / 2.36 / 2.22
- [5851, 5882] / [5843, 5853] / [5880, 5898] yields 0.4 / 2.16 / 2.05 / 1.99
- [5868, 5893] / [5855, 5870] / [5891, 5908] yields 1.1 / 2.12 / 2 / 2.06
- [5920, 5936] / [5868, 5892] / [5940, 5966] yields -0.6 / 2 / 2.28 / 2.3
